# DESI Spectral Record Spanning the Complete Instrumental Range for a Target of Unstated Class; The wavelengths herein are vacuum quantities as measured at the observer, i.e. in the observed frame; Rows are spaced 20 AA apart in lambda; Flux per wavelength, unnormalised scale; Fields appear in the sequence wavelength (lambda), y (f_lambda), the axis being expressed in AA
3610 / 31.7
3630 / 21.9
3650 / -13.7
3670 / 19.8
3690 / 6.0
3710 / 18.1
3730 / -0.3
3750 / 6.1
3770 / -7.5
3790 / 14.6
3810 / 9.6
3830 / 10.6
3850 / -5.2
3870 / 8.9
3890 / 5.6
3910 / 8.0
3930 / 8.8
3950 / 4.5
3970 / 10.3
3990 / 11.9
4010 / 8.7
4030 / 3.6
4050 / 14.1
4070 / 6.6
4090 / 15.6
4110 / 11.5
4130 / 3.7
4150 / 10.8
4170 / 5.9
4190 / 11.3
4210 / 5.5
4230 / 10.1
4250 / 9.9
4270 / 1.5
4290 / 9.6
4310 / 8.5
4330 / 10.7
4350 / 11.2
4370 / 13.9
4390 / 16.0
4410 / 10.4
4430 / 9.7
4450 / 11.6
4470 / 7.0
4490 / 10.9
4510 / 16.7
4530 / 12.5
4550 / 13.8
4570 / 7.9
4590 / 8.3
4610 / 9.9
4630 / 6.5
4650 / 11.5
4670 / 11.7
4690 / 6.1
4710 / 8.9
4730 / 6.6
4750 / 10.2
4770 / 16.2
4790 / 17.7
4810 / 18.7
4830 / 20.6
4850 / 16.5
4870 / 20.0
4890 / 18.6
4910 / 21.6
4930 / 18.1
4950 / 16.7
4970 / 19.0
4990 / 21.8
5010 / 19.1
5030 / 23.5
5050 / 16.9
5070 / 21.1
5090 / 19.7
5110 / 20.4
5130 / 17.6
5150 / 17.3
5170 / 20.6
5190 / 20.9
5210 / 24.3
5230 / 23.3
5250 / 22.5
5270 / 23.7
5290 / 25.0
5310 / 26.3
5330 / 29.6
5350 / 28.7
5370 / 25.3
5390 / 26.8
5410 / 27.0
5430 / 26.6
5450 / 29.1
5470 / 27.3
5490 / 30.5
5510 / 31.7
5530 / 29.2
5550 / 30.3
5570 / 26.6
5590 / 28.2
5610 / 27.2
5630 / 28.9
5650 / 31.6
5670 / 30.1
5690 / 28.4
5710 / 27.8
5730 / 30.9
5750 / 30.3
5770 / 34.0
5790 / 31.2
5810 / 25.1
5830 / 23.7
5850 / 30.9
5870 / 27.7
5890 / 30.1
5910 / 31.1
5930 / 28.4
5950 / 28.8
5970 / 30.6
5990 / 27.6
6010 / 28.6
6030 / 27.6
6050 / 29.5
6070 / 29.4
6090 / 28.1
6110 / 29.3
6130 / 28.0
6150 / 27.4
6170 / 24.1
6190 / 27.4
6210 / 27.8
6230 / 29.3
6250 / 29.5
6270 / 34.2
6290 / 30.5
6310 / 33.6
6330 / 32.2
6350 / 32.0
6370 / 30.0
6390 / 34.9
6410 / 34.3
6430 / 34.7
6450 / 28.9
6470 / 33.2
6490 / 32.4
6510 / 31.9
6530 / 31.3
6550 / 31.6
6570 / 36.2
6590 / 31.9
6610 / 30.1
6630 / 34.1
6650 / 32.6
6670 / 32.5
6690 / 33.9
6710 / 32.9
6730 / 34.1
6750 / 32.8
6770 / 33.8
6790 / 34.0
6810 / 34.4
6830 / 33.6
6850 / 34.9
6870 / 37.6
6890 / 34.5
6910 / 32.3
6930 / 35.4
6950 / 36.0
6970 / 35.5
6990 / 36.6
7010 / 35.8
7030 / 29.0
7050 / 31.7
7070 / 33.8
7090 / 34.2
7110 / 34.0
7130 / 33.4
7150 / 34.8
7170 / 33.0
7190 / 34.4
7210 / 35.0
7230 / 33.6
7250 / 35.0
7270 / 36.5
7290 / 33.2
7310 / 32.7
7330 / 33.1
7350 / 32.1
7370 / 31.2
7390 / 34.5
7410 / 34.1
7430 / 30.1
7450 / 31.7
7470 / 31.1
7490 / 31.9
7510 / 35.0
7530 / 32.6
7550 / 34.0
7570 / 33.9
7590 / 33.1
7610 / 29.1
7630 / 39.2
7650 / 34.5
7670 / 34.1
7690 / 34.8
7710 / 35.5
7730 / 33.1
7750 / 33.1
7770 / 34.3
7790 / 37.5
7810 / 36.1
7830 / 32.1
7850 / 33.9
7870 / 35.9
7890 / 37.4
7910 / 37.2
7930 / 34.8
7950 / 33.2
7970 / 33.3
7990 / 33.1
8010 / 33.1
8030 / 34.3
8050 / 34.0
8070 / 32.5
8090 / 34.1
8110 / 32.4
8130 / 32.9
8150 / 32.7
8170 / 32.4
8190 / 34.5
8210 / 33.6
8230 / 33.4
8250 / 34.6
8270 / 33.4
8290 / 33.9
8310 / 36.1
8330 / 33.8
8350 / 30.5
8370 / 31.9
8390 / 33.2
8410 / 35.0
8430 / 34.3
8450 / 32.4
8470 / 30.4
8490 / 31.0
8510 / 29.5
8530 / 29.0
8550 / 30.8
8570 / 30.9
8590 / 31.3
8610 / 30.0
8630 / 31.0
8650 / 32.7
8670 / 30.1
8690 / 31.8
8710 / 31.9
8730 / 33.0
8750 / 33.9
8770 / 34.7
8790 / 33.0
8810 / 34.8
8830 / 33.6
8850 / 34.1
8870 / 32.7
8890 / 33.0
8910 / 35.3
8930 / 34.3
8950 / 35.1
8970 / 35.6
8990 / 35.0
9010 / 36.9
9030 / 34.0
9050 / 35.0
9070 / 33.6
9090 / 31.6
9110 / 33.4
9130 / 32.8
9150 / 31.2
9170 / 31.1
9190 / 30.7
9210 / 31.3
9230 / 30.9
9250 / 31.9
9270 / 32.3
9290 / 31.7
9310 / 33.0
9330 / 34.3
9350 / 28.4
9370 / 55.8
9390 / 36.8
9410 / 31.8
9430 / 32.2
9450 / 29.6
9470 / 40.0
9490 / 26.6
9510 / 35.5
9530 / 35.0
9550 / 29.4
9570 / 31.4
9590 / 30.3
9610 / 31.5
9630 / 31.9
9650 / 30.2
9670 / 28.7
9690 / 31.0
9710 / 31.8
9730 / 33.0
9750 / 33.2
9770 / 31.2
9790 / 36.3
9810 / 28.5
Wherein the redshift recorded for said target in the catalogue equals 0.19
